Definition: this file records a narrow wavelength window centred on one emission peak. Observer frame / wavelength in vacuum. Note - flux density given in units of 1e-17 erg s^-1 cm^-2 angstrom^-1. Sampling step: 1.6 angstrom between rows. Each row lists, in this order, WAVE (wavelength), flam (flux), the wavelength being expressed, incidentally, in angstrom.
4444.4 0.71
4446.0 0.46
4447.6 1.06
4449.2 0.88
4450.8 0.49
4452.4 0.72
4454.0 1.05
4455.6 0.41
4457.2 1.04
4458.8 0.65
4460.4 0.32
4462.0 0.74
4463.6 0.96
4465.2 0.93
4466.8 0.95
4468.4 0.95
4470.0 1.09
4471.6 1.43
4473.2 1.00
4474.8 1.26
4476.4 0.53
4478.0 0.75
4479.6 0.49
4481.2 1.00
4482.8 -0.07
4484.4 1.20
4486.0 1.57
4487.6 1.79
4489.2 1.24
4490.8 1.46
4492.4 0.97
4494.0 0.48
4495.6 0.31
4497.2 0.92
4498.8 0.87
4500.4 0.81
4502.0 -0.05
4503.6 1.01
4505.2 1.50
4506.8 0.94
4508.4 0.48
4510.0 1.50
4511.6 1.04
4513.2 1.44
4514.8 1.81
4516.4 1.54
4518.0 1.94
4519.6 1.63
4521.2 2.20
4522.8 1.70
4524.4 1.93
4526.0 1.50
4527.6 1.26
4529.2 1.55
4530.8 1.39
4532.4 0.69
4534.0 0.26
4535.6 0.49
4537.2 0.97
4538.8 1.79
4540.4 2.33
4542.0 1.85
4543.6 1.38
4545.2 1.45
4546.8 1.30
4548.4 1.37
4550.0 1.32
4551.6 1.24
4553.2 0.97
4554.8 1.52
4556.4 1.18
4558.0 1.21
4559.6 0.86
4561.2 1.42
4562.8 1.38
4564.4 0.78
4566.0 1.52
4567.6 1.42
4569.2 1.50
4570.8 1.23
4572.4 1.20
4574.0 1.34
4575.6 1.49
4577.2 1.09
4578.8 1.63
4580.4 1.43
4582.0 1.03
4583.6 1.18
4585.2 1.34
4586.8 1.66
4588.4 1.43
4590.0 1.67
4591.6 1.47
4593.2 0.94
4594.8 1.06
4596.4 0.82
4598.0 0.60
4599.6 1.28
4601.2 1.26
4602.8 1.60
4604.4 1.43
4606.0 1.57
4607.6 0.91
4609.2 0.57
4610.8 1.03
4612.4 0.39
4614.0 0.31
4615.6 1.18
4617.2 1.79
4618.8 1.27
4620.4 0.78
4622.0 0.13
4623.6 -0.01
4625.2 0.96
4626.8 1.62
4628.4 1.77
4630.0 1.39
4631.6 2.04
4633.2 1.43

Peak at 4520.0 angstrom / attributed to Lyman alpha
